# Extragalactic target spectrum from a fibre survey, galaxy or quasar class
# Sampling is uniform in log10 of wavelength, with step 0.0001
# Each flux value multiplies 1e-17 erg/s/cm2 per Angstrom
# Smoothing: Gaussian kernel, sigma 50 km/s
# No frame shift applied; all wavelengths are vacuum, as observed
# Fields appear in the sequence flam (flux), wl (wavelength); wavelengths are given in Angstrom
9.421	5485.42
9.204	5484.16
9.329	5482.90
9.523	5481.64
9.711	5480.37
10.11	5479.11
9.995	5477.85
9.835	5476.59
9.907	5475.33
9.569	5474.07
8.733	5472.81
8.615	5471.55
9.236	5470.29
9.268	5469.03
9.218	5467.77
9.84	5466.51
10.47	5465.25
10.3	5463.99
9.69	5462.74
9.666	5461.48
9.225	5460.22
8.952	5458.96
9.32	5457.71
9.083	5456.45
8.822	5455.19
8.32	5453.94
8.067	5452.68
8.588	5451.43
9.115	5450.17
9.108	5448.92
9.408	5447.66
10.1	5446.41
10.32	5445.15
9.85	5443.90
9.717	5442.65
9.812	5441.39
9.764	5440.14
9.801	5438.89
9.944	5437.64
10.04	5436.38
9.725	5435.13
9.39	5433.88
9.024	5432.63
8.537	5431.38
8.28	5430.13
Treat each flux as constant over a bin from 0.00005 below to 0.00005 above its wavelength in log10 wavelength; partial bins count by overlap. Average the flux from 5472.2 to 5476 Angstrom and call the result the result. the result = 9.42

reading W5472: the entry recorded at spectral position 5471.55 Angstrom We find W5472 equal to 8.615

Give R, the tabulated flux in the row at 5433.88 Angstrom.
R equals 9.39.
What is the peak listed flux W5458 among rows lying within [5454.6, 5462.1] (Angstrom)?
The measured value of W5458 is 9.666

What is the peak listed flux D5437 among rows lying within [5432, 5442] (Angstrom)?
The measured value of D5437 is 10.04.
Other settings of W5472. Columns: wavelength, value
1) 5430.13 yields 8.28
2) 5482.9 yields 9.329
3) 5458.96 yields 8.952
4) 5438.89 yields 9.801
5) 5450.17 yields 9.115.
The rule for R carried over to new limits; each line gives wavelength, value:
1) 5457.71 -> 9.32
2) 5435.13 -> 9.725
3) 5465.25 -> 10.47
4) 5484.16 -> 9.204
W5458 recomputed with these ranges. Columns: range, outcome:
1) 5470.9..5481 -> 10.11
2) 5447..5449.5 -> 9.408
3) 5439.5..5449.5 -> 10.32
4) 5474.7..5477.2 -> 9.907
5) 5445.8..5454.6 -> 10.1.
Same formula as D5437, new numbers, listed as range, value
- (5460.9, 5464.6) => 10.3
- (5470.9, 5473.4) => 8.733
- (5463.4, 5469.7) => 10.47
